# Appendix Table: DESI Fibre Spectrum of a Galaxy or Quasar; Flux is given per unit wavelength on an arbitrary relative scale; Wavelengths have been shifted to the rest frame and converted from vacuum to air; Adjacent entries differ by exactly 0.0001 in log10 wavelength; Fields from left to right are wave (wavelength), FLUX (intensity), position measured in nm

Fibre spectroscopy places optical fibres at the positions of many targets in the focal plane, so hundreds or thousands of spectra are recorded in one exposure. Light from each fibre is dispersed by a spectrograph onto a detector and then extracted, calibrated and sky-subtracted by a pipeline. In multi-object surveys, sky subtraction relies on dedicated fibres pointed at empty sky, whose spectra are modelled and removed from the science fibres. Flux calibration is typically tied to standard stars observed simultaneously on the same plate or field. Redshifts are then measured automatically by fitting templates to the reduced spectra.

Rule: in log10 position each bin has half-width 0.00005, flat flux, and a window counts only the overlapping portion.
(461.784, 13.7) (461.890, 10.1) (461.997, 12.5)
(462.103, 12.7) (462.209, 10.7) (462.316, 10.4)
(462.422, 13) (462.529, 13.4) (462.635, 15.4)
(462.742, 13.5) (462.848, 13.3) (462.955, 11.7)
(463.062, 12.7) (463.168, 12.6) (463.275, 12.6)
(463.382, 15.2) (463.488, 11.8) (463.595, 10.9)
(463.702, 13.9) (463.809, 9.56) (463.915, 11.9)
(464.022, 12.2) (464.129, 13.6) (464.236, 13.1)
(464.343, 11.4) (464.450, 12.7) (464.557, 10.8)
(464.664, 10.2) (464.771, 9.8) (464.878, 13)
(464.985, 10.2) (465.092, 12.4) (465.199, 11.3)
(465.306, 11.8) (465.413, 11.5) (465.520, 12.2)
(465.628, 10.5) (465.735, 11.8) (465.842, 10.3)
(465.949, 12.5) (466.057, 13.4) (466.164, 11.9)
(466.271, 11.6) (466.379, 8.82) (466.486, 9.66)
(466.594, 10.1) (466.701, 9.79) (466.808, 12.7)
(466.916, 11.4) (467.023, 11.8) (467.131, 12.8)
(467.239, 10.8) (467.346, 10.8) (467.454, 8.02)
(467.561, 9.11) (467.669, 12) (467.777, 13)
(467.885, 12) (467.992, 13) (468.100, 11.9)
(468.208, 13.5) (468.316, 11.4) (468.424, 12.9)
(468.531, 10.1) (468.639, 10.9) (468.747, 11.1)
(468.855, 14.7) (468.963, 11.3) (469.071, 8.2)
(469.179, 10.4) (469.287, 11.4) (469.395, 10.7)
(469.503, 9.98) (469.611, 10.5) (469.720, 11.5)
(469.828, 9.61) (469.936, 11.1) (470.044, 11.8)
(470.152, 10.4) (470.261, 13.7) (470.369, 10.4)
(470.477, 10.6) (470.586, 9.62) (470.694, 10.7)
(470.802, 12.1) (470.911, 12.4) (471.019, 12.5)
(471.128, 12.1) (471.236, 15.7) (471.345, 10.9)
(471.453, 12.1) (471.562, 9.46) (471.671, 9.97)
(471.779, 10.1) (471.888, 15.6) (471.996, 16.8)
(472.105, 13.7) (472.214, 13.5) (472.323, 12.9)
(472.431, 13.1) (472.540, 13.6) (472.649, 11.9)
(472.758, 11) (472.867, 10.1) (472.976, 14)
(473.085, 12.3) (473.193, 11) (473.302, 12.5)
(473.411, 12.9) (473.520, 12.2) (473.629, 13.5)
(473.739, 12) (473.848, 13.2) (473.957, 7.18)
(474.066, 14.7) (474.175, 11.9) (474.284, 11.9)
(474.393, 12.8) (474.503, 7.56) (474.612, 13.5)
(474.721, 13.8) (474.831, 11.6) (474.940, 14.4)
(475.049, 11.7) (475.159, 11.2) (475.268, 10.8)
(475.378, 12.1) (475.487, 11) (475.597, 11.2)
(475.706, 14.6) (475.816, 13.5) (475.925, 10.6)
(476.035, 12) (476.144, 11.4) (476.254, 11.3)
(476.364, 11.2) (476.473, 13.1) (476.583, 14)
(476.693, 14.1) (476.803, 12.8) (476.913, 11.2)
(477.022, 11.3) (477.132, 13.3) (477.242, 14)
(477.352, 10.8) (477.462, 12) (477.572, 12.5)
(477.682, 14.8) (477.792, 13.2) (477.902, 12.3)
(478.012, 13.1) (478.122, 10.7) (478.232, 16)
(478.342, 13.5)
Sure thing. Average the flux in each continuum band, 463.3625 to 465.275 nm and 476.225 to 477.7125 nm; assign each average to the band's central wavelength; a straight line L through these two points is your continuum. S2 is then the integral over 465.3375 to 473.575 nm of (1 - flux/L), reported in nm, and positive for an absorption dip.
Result 0.34 nm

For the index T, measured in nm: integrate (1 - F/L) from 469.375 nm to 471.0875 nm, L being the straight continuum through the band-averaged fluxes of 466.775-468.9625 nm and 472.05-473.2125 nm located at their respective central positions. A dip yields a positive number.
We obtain 0.14 nm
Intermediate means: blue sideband 11.7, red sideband 12.5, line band 11.1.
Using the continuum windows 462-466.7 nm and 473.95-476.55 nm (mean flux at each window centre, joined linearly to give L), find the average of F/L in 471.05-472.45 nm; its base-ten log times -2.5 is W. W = -0.07 mag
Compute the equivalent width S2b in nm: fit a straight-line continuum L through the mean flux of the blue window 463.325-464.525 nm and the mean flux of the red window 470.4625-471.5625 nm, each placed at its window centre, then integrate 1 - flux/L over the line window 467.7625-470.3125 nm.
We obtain 0.11 nm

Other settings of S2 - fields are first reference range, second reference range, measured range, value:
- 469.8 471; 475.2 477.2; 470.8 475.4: -0.25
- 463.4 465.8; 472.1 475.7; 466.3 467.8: 0.14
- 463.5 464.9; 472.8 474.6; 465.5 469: 0.10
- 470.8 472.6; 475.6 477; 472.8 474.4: 0.06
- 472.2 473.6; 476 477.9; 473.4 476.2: 0.09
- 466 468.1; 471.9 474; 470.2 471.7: 0.06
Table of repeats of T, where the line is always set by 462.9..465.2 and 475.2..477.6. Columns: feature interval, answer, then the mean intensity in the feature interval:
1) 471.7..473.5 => -0.092 nm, 12.8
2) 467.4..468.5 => 0.038 nm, 11.7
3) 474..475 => -0.018 nm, 12.4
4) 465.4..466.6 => 0.080 nm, 11.2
